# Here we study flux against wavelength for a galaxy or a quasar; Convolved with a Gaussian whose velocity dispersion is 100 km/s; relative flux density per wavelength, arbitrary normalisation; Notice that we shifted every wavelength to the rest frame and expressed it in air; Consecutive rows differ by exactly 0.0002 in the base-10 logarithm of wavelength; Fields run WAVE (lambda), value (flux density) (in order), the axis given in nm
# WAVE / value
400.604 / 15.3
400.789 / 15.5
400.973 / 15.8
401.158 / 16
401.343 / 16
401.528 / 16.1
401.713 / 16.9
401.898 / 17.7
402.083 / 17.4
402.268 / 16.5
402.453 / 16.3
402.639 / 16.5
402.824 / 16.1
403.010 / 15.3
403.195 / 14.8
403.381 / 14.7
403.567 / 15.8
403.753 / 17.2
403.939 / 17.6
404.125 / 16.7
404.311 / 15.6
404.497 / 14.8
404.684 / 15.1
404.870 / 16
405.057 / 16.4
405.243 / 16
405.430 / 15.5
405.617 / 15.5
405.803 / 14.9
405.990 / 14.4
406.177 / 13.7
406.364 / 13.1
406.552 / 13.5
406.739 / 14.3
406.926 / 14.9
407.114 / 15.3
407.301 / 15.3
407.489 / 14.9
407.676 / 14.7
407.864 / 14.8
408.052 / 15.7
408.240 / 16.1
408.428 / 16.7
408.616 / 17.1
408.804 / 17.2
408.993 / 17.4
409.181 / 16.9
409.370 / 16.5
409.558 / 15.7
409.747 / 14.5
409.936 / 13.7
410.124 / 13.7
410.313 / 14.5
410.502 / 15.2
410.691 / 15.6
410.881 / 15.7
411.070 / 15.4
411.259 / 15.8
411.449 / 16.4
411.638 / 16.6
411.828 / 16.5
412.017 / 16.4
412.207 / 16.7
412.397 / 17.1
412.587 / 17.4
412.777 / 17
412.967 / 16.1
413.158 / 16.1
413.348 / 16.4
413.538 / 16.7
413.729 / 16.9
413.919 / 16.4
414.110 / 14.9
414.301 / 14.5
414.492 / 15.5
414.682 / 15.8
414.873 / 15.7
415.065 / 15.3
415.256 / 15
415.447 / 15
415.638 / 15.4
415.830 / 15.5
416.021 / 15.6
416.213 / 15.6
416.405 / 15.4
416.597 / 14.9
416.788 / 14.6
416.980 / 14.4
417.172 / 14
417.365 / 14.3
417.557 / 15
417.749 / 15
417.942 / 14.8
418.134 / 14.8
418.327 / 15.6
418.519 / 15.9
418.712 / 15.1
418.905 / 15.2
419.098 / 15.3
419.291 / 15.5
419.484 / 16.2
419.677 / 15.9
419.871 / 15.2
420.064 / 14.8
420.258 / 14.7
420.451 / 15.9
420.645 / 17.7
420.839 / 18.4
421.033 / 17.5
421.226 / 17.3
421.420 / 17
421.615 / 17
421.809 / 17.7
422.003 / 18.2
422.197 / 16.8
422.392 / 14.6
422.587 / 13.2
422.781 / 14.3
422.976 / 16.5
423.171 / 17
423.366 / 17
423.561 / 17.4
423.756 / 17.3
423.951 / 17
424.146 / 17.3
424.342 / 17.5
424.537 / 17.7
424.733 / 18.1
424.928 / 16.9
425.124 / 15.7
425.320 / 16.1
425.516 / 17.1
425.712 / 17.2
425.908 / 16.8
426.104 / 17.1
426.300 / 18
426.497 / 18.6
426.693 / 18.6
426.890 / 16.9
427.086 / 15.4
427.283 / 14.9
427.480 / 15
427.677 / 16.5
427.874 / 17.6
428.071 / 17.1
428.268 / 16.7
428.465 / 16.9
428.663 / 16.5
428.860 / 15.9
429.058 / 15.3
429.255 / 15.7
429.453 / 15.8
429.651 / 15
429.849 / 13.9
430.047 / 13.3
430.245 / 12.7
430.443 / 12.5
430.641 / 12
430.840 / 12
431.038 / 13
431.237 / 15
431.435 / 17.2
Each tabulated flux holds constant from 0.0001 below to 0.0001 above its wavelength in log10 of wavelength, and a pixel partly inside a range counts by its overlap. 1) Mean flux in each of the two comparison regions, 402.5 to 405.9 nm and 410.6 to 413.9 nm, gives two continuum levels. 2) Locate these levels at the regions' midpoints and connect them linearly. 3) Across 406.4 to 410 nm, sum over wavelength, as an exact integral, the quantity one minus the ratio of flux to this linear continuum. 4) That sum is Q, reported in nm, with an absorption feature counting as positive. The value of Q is 0.13 nm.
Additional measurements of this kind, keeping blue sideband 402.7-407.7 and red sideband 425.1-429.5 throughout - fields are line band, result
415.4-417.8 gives 0.148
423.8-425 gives -0.072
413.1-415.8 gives 0.027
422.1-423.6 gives 0.050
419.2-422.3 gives -0.076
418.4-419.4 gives 0.043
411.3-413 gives -0.107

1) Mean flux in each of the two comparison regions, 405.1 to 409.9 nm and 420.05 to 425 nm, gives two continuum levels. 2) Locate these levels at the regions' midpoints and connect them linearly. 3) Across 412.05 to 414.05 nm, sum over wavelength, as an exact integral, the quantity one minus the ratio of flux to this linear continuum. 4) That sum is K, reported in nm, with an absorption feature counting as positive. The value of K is -0.09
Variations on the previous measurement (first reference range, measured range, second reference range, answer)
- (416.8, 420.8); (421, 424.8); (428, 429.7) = -0.28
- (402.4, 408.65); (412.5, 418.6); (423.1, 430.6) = 0.14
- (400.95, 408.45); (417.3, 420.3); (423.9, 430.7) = 0.14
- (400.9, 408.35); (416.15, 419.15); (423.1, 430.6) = 0.20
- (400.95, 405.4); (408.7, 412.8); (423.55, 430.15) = 0.07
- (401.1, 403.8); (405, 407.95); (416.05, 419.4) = 0.20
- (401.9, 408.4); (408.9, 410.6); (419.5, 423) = 0.04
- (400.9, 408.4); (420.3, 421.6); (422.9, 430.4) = -0.08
